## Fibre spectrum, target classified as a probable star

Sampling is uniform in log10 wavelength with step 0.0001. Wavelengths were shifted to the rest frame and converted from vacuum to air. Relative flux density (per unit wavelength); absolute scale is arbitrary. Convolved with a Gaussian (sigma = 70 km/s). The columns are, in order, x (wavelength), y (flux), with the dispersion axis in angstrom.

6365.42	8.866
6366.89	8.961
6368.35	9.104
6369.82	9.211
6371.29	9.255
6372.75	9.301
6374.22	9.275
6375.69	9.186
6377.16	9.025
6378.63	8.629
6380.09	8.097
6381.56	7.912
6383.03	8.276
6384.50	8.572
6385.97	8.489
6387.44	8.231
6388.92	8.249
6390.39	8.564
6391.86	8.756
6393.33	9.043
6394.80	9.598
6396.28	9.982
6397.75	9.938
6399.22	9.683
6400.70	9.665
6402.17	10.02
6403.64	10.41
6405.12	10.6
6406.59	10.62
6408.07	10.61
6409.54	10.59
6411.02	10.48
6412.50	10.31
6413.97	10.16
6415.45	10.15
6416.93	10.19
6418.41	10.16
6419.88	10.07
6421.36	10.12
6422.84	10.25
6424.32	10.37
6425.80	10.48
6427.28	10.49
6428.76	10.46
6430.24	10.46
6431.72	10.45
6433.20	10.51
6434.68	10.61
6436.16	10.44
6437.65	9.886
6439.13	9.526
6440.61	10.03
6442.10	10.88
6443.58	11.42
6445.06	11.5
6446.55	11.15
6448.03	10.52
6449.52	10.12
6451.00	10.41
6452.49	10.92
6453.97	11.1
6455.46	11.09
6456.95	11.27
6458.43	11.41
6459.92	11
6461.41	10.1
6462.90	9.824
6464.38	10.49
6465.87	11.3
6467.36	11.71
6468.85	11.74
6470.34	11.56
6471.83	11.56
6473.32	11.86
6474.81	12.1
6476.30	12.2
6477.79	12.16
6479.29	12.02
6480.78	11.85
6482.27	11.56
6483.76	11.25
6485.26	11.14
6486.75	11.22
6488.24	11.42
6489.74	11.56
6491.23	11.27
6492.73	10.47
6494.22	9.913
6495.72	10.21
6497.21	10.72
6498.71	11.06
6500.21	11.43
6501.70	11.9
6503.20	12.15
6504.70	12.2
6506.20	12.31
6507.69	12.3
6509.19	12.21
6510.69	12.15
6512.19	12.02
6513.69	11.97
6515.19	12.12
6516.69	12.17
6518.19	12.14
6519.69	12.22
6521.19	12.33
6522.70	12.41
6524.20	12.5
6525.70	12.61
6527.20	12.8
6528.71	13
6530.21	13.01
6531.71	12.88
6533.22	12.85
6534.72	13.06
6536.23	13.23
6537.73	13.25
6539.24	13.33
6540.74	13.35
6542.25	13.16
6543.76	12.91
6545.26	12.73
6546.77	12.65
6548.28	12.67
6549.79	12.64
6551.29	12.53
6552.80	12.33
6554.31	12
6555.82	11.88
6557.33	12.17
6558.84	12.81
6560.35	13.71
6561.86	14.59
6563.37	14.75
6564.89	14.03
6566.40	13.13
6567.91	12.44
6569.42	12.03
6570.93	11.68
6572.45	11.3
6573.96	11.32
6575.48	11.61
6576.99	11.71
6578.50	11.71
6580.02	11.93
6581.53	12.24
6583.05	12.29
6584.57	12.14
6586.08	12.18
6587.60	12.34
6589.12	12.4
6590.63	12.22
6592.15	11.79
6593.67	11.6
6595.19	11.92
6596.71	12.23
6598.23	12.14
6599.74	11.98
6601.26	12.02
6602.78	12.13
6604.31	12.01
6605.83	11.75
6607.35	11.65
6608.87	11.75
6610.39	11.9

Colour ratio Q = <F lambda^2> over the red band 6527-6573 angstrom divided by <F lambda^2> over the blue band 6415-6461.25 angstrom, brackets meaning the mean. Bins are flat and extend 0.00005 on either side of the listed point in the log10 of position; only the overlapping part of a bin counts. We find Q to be 1.26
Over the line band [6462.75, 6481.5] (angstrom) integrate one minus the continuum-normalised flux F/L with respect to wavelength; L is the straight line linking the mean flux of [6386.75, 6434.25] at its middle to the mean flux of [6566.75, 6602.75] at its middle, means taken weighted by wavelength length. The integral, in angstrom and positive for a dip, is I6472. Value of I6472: -1.6 angstrom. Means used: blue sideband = 10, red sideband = 12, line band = 11.6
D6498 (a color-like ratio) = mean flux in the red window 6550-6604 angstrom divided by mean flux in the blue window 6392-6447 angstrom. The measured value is 1.2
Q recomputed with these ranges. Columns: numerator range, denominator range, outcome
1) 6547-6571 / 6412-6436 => 1.30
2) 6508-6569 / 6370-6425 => 1.40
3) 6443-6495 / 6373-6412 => 1.23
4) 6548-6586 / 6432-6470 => 1.20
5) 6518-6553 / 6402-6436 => 1.28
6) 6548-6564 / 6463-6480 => 1.14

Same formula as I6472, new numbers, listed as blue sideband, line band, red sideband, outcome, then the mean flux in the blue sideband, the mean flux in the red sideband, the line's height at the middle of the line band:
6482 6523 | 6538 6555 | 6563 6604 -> -1.2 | 11.6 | 12.2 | 11.9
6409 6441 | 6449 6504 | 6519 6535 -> 1.3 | 10.3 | 12.7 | 11.5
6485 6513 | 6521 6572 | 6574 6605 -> -4.8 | 11.5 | 12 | 11.8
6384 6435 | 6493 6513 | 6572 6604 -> -1.0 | 9.93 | 12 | 11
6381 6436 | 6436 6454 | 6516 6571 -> 0.1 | 9.84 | 12.8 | 10.6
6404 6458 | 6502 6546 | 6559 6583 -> -2.7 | 10.5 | 12.5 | 11.9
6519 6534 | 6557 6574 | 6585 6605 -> -0.8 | 12.7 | 12.1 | 12.3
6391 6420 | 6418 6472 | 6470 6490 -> 1.1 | 10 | 11.7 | 10.9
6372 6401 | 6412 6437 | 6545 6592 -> -1.8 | 8.91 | 12.4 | 9.65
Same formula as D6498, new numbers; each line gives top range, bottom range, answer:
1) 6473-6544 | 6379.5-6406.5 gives 1.32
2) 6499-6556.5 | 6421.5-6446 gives 1.19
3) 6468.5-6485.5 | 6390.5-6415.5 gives 1.18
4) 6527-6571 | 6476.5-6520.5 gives 1.11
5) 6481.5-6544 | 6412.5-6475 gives 1.13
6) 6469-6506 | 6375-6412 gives 1.23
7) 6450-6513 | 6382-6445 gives 1.14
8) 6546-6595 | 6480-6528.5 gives 1.05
